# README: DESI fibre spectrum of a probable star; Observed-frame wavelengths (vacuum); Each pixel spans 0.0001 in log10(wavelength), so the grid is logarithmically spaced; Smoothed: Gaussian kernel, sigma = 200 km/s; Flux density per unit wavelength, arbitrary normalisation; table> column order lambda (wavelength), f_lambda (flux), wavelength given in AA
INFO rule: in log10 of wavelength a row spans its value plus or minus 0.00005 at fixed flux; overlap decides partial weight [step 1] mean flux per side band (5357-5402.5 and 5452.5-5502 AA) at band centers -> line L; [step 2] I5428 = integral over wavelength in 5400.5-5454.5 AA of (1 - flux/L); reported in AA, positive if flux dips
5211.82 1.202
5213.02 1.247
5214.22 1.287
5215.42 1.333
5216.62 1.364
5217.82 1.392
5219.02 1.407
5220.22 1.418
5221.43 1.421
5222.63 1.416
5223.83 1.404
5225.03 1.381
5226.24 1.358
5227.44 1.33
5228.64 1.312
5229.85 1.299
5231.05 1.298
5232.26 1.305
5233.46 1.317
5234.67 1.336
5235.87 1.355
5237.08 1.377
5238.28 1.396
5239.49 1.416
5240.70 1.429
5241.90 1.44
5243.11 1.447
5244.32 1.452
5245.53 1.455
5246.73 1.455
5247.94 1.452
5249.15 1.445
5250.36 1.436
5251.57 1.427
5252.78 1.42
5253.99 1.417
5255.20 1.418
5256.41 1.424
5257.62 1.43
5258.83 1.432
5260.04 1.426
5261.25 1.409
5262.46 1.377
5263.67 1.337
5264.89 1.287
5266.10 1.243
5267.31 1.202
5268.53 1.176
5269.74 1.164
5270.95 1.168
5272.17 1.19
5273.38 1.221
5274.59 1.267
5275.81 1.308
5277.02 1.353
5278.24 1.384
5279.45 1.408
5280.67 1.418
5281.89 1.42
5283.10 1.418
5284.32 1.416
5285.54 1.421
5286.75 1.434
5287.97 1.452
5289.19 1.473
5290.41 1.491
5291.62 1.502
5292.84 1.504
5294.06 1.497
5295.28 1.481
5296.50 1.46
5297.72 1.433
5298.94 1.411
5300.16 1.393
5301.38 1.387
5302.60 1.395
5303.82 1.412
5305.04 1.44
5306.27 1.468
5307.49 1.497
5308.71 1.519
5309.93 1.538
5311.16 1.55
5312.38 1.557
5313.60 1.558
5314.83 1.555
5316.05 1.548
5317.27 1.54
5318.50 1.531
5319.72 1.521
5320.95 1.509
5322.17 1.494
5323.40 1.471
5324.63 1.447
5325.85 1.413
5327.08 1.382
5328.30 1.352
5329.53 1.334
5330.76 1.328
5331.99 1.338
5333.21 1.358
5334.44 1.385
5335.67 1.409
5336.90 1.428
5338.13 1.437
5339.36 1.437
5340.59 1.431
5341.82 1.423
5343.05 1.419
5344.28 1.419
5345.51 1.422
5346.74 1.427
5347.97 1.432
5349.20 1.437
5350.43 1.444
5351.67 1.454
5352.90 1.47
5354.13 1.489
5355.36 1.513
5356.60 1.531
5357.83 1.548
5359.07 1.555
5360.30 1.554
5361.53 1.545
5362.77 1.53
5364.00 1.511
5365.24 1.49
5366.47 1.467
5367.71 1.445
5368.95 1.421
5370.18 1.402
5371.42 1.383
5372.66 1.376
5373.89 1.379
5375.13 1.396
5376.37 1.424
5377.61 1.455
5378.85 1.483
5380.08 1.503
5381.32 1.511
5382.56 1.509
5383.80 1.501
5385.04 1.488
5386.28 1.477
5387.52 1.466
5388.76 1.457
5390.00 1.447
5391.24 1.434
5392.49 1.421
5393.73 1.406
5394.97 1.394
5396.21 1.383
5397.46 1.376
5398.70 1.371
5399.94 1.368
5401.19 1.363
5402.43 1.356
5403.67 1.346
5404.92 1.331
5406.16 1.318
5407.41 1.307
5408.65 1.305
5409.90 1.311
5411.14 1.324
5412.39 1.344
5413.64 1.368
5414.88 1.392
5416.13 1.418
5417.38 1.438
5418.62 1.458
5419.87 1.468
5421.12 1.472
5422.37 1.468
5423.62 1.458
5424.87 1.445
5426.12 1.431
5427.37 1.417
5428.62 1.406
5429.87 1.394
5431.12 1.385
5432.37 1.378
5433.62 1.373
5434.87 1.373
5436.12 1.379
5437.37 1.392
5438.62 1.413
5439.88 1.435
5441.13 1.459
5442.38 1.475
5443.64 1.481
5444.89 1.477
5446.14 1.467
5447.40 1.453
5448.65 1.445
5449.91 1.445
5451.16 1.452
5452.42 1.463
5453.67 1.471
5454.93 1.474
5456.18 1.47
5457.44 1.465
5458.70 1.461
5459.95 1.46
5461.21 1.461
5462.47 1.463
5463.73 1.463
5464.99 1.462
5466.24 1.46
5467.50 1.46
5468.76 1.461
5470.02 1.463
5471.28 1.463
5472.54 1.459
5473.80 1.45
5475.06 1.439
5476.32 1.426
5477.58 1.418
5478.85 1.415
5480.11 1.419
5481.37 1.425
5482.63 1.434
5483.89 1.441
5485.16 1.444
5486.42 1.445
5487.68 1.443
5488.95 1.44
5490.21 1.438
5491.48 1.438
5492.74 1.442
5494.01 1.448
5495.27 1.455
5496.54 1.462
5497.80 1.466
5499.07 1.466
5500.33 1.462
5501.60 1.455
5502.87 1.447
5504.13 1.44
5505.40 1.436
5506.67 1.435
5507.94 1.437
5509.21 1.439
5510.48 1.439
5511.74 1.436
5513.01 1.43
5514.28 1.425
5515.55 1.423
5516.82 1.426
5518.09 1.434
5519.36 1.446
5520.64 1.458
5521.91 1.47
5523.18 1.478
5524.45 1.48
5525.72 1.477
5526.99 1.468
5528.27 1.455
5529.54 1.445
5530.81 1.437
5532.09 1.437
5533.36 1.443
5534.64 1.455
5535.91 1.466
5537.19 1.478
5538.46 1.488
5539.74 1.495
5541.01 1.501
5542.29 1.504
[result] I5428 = 1.6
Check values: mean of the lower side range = 1.45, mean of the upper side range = 1.45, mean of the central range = 1.41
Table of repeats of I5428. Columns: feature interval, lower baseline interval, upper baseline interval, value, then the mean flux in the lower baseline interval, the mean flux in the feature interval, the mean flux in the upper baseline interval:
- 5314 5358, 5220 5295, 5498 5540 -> -1.4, 1.38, 1.45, 1.45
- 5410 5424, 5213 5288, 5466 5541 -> 0.1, 1.37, 1.41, 1.45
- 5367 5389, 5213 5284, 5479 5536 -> -0.7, 1.36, 1.45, 1.45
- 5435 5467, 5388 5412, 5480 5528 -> -1.0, 1.37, 1.45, 1.45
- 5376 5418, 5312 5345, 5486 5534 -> 1.2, 1.44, 1.41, 1.45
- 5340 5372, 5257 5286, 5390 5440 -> -2.4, 1.33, 1.47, 1.39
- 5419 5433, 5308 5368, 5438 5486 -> 0.3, 1.47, 1.43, 1.45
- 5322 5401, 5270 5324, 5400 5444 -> -1.3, 1.44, 1.44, 1.4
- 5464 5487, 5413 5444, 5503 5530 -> -0.1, 1.42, 1.44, 1.45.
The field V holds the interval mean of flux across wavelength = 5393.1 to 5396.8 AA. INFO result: 1.4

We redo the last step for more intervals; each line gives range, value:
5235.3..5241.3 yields 1.39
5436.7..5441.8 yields 1.43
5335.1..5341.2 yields 1.43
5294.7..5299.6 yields 1.45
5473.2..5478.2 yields 1.43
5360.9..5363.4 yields 1.54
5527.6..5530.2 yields 1.45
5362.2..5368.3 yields 1.49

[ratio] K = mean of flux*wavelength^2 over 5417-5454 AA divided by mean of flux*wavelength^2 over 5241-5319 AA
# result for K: 1.1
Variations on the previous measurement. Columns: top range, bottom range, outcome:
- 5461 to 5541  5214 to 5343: 1.12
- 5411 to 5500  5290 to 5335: 1.04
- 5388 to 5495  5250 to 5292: 1.11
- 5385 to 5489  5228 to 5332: 1.07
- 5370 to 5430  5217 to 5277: 1.10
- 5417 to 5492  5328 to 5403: 1.04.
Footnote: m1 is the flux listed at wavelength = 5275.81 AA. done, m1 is 1.308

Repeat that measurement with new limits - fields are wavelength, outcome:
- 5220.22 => 1.418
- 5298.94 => 1.411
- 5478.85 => 1.415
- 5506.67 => 1.435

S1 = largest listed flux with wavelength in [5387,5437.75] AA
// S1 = 1.472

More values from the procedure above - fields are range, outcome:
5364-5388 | 1.511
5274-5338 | 1.558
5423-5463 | 1.481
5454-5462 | 1.474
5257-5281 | 1.432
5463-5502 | 1.466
